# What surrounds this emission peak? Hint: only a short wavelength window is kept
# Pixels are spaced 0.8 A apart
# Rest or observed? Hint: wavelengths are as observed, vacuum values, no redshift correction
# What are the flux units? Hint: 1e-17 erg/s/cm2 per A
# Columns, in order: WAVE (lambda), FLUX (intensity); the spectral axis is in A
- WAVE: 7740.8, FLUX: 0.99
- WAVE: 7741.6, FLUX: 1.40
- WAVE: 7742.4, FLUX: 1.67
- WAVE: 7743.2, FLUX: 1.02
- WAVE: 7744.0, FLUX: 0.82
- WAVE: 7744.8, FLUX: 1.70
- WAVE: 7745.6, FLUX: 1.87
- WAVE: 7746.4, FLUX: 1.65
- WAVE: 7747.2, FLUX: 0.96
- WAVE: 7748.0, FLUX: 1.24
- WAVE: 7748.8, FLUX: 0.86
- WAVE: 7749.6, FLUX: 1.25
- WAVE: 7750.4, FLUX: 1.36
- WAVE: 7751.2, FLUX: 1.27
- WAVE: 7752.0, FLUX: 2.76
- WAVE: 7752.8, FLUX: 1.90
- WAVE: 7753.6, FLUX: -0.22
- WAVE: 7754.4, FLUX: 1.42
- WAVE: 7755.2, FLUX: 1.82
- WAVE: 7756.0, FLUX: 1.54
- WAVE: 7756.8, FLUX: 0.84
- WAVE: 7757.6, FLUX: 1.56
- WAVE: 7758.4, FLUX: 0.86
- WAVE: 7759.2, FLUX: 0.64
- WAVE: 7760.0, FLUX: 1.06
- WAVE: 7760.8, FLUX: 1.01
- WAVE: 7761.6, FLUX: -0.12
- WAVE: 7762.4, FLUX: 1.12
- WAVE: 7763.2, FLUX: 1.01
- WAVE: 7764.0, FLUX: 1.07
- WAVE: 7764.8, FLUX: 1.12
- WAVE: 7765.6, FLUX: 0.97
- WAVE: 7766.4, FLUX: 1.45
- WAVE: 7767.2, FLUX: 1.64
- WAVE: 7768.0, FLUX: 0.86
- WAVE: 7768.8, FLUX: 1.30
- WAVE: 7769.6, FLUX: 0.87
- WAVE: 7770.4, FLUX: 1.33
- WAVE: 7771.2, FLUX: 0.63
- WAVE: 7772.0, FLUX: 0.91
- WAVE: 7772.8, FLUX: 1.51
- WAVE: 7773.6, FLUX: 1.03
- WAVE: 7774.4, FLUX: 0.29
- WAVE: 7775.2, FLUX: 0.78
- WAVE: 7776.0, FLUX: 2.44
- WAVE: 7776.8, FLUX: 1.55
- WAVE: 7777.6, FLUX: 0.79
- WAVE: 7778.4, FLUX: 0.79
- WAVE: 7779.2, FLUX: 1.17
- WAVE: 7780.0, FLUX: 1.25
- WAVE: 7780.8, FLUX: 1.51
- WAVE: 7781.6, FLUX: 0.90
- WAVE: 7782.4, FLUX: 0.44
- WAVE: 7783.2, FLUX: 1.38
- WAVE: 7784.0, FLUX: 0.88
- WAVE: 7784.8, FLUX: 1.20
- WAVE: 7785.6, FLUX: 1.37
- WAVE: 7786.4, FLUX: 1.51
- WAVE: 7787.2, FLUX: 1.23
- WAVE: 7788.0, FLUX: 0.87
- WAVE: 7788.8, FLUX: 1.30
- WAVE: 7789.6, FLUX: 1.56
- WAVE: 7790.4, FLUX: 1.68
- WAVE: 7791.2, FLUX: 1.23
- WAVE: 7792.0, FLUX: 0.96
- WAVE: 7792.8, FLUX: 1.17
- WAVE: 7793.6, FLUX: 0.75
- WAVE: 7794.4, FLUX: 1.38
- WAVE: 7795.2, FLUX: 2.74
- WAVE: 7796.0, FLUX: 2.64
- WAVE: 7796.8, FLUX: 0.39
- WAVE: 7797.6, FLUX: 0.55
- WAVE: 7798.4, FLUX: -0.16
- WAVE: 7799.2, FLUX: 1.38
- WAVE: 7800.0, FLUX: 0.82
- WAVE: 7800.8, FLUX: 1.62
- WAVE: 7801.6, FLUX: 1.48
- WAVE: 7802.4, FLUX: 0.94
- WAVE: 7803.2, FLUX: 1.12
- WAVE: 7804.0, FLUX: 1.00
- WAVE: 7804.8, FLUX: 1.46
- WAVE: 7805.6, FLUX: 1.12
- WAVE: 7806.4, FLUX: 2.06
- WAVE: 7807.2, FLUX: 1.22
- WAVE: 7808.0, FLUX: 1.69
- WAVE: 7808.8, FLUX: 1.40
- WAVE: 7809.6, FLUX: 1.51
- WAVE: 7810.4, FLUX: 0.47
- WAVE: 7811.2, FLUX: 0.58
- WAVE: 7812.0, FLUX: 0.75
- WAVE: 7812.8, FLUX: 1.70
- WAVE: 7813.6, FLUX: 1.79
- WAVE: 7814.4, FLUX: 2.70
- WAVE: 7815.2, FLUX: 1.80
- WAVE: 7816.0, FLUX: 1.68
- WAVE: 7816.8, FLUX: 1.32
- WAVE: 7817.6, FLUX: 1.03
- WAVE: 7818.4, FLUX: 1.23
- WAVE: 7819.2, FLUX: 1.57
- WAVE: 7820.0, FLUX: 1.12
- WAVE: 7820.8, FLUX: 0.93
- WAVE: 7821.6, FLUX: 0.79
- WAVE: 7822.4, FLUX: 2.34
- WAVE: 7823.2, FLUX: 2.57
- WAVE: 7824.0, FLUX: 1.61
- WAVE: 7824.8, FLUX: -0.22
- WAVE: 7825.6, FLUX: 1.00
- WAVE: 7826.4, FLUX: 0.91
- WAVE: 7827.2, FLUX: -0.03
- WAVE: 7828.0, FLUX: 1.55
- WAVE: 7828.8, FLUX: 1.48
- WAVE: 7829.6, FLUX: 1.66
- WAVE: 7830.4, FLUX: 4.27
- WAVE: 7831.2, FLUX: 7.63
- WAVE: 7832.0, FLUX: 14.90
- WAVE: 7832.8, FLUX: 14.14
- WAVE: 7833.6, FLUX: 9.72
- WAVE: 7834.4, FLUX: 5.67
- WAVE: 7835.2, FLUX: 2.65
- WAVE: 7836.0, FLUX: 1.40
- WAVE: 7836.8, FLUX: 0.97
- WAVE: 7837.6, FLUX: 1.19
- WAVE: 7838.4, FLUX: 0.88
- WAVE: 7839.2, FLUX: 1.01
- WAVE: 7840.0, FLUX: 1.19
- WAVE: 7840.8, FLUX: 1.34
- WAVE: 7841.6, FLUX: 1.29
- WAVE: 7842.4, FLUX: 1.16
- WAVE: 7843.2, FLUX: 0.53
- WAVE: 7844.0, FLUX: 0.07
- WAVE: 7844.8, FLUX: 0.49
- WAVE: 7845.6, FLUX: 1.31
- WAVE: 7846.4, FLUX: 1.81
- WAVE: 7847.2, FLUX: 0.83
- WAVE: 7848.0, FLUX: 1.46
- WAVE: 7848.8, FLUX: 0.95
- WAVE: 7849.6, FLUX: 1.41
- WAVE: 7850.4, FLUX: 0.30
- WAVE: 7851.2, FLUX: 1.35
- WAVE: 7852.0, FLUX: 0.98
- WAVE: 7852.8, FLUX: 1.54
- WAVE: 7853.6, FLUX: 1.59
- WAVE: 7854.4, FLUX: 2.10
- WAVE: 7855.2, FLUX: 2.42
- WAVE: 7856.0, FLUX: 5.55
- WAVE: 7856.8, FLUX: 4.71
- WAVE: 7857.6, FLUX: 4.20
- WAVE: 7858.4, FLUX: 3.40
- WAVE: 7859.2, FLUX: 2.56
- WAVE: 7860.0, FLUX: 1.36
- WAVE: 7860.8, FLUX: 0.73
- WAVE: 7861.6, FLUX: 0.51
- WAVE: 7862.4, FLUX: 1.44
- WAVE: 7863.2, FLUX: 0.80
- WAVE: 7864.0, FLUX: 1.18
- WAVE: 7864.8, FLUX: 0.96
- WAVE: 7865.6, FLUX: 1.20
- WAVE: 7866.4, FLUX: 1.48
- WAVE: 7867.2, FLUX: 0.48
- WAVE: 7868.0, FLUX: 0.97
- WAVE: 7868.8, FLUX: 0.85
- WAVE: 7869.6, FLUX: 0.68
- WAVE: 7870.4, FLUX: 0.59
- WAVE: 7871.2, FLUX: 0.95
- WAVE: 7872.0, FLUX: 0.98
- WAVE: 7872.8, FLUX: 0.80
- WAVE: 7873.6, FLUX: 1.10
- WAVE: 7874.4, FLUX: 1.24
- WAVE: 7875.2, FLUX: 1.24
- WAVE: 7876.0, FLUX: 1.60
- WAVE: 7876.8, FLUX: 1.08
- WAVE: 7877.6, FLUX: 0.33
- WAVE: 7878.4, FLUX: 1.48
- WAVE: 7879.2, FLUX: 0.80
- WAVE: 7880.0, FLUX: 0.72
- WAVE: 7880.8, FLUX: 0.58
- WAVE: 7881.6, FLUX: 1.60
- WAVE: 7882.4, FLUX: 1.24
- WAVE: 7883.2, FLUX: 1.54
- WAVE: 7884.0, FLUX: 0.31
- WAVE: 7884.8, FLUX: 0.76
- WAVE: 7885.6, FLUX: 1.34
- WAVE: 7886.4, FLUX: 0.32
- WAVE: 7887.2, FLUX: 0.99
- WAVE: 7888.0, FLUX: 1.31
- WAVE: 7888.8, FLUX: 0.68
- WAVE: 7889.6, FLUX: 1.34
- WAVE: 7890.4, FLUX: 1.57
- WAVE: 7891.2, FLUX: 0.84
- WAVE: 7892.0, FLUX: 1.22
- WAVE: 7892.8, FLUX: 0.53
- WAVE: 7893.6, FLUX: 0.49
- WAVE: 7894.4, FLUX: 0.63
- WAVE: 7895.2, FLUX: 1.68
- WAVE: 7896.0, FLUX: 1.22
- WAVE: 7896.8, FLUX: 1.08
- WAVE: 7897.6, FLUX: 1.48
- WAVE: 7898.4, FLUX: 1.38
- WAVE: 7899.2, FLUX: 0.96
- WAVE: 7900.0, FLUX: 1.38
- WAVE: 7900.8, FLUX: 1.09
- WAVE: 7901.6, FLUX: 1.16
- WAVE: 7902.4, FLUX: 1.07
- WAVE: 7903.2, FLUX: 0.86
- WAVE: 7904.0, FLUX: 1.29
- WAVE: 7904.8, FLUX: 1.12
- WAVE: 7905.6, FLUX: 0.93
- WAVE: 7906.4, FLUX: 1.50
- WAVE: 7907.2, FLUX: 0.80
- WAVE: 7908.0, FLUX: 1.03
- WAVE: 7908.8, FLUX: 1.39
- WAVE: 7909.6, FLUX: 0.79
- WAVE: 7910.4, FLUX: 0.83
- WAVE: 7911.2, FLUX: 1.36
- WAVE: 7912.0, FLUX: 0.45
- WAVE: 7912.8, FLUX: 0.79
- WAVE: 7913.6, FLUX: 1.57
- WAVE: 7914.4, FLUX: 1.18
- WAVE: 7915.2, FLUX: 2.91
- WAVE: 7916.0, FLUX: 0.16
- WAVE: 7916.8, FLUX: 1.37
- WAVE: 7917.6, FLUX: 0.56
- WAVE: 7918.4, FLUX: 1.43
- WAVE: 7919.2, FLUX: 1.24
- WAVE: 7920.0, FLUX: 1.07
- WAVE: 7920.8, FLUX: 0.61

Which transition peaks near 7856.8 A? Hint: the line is [N II] 6583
